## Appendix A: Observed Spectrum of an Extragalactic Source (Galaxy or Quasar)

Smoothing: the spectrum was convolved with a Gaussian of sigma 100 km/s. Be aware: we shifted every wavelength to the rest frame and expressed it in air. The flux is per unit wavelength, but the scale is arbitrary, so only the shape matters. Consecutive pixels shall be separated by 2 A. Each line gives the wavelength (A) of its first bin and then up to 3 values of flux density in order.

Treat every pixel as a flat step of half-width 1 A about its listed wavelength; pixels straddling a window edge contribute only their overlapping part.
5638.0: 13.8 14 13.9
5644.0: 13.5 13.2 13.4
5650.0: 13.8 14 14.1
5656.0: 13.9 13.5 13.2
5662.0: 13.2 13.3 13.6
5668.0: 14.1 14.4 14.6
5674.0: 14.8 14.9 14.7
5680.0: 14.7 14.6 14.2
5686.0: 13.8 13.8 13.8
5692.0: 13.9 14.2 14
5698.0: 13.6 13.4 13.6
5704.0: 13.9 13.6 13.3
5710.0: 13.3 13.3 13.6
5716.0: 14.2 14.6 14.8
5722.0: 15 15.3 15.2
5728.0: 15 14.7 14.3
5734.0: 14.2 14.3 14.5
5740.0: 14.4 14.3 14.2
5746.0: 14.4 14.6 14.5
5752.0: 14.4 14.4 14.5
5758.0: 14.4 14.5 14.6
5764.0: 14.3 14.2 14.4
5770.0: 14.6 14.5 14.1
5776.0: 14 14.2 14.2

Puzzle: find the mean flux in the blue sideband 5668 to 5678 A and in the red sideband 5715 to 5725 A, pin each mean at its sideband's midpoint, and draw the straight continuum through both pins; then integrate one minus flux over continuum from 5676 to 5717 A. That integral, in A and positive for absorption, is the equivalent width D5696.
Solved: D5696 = 2.2 A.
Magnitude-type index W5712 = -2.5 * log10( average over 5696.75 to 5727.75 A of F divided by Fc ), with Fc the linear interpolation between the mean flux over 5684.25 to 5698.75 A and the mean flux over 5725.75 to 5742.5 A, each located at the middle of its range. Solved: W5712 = 0.01 mag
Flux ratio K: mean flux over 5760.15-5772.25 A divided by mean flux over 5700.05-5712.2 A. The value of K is 1.07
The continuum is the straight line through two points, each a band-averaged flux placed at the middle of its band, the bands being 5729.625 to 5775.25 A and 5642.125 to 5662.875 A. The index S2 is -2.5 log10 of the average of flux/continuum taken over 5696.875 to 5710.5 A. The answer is 0.04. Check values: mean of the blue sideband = 13.6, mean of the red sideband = 14.4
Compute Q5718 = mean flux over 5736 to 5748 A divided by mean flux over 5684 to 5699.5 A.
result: 1.04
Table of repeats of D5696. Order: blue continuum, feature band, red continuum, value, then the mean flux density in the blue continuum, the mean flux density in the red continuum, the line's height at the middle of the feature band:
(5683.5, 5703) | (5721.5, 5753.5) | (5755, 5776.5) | -0.9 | 13.8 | 14.4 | 14.2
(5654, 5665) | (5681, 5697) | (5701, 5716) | -0.6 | 13.5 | 13.6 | 13.5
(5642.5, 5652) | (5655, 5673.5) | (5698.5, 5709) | -0.3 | 13.6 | 13.6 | 13.6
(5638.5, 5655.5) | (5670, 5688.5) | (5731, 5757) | -0.7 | 13.7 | 14.4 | 14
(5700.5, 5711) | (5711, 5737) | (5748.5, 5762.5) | -1.2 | 13.5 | 14.5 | 13.9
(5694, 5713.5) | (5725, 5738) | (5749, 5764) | -0.5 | 13.6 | 14.5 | 14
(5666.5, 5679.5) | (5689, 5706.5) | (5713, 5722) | 0.8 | 14.6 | 14.4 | 14.5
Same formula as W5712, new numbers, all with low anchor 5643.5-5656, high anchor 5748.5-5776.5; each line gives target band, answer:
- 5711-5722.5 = -0.008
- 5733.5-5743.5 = -0.007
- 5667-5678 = -0.056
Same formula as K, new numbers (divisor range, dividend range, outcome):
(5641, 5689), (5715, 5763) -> 1.04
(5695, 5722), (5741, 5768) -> 1.04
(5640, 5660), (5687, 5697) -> 1.02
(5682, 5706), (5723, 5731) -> 1.09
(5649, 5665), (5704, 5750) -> 1.05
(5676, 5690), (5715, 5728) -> 1.04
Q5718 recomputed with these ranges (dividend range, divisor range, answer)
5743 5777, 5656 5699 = 1.02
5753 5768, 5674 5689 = 1.00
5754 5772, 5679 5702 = 1.03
